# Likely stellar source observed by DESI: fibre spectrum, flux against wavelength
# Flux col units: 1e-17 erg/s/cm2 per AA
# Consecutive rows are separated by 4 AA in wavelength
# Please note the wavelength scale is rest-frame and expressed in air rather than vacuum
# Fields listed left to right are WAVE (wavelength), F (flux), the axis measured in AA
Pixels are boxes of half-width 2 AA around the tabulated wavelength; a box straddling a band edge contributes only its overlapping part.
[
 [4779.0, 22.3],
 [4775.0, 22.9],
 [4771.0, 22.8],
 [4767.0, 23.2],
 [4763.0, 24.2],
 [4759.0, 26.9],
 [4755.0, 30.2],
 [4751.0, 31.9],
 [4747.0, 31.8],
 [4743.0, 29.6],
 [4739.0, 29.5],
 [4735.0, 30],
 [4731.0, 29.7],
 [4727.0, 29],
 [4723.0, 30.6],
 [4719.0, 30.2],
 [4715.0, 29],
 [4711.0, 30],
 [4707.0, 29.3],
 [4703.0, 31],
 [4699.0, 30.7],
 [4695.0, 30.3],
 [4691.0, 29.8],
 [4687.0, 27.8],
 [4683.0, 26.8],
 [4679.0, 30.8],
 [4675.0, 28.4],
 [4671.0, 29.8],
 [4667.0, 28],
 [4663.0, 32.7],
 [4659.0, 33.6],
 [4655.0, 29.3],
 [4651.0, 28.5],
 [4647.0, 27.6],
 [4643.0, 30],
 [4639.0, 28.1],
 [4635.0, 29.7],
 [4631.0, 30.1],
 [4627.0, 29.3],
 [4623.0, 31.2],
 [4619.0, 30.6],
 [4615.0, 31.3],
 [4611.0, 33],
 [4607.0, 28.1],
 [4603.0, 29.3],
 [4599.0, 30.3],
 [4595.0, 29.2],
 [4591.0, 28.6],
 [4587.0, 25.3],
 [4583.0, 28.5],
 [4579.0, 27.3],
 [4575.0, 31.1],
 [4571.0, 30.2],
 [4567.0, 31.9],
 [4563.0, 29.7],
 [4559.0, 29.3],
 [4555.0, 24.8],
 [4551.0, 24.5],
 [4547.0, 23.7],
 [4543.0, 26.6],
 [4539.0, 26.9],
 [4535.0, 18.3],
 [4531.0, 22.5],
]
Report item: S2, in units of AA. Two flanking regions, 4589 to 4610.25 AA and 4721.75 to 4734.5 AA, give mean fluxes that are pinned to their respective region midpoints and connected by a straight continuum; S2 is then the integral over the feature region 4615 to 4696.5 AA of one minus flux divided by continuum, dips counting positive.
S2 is -0.4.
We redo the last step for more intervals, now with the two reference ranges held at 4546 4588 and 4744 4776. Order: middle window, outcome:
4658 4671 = -1.7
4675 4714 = -3.2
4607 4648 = -3.5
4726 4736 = -0.9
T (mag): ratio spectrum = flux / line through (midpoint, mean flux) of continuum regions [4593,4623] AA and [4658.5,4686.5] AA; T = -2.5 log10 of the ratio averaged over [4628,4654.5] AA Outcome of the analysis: 0.04 mag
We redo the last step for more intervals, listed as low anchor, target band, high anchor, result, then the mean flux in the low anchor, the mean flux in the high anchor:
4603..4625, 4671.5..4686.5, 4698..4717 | 0.06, 30.7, 30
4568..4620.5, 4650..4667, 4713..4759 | -0.04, 29.5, 30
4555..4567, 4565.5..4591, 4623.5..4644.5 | 0.01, 29.1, 29.6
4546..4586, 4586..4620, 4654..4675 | -0.02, 28.1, 30.5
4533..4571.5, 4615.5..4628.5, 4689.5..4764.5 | -0.10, 26.4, 29.7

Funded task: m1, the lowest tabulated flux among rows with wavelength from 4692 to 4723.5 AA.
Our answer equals 29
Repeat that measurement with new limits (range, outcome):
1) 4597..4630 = 28.1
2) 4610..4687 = 26.8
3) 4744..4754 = 31.8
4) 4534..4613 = 18.3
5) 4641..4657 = 27.6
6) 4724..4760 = 26.9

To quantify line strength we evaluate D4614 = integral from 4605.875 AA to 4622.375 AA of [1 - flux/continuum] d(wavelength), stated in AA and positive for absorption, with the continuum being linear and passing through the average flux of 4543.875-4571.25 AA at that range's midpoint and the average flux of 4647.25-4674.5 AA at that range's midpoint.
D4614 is -1.2 AA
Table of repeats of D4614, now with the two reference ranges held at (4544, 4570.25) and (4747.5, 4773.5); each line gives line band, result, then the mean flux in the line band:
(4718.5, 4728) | -1.10 AA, 30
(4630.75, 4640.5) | -0.73 AA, 29.2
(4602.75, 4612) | -0.92 AA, 30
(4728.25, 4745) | -1.76 AA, 29.7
